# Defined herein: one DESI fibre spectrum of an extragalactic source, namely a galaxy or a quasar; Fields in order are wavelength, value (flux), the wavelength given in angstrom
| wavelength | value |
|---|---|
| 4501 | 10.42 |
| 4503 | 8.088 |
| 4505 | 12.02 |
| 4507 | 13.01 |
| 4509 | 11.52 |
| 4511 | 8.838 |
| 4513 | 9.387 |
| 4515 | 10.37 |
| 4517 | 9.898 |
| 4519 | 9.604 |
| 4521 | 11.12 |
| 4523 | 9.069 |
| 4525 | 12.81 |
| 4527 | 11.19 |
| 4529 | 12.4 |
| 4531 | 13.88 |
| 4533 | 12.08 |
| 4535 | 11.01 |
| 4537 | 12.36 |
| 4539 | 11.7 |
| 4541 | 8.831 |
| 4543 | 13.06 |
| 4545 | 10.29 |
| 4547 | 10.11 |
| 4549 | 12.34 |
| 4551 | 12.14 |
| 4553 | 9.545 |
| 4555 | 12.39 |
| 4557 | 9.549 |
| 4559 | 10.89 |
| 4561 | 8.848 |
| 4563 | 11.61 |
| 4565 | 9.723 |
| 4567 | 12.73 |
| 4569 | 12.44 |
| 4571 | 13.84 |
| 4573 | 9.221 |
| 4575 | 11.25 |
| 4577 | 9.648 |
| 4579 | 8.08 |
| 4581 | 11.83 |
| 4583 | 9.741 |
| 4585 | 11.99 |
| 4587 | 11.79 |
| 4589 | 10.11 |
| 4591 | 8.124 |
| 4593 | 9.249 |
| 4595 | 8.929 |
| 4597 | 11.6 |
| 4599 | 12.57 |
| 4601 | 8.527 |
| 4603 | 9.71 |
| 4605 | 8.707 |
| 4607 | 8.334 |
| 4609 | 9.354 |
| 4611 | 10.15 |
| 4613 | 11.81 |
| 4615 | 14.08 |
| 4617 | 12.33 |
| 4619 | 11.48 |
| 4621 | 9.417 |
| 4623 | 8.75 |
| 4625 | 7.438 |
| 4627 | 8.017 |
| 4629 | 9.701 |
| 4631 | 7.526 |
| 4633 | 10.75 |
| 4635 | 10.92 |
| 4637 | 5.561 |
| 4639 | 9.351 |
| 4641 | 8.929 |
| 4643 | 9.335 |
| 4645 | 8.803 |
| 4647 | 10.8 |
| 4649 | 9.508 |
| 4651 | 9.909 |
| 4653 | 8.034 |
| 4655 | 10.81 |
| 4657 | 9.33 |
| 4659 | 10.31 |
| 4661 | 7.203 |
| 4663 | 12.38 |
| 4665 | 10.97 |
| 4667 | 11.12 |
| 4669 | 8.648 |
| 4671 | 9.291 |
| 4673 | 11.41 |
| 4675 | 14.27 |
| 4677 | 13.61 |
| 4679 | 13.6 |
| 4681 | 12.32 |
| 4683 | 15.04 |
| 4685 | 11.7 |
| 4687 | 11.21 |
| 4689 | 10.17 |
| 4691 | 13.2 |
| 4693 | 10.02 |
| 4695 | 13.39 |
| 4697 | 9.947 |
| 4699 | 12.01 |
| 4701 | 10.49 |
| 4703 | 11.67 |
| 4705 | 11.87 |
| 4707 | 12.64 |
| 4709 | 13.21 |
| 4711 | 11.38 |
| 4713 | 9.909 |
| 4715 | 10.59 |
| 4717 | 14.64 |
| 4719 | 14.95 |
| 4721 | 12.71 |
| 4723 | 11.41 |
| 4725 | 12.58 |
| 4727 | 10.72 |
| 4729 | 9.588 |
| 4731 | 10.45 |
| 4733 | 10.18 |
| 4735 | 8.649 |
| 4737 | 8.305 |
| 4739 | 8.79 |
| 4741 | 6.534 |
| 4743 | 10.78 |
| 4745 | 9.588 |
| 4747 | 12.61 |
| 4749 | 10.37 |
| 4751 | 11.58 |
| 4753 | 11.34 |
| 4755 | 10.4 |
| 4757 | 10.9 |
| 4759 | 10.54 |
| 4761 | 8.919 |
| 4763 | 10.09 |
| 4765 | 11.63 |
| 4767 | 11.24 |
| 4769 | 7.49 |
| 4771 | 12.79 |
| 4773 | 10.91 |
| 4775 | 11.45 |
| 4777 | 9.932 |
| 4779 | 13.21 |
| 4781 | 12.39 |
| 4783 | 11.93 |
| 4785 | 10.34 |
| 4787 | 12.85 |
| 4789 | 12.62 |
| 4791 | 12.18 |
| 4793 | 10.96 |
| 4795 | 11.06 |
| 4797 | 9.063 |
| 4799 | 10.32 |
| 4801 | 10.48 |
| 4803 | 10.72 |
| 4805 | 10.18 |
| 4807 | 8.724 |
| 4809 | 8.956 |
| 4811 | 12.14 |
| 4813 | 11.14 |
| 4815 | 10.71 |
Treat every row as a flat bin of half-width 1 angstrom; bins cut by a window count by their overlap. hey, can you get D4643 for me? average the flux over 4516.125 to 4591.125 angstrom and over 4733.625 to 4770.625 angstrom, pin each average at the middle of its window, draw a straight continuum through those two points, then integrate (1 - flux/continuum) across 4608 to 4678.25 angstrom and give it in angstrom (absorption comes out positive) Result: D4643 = 3.5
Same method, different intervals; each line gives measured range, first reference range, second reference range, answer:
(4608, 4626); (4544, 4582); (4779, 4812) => 0.6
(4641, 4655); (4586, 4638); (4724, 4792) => 0.8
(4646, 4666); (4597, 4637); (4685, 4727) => 1.6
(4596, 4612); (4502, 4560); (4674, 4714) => 2.3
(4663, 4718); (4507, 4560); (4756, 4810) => -4.5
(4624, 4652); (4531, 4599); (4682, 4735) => 5.6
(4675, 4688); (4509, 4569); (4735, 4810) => -2.8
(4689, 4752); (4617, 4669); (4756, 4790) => -3.9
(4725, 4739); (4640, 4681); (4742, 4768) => 1.2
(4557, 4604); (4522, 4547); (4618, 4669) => 0.5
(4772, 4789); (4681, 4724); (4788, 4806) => -1.0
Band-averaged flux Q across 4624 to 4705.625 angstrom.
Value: 10.5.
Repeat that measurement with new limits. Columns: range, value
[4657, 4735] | 11.5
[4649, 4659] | 9.6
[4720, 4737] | 10.6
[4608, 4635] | 10.1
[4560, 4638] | 10.2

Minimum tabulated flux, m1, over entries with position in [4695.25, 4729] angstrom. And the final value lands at 9.588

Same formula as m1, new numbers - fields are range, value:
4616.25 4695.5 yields 5.561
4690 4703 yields 9.947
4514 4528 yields 9.069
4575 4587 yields 8.08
